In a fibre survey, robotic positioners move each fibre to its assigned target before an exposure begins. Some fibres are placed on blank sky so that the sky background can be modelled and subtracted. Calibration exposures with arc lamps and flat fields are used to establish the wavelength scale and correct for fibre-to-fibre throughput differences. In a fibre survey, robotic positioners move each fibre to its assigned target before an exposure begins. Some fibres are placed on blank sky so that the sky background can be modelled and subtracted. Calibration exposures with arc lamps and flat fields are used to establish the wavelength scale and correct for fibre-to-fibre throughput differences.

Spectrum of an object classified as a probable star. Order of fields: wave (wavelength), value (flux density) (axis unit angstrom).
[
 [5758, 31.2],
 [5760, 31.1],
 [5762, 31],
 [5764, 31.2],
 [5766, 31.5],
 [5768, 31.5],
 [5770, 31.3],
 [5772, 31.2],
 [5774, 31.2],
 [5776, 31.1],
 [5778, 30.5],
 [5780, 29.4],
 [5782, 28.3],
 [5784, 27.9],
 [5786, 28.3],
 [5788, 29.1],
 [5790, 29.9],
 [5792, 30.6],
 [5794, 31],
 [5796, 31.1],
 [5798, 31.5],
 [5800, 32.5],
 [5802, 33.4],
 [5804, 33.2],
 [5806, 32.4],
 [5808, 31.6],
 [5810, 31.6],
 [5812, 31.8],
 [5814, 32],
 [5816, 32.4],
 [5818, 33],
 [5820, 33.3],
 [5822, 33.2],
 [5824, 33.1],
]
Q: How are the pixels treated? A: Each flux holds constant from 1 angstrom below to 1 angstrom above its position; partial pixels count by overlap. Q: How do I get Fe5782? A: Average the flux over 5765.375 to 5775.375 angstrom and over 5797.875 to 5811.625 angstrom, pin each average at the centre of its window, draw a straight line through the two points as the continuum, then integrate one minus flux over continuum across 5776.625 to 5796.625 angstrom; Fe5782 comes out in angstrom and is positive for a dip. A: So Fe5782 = 1.38 angstrom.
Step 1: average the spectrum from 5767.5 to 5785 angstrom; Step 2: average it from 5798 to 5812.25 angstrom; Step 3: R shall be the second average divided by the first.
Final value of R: 1.07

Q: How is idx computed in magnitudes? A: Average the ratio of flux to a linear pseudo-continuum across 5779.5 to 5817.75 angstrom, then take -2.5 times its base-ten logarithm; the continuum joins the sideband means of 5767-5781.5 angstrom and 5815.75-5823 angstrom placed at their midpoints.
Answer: 0.03 mag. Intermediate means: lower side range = 30.8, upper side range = 33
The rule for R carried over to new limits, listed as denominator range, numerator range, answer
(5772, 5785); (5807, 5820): 1.08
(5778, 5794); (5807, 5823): 1.11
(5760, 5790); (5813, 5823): 1.08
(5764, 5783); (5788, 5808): 1.03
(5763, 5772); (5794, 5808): 1.03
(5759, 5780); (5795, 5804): 1.04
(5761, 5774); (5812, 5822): 1.04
